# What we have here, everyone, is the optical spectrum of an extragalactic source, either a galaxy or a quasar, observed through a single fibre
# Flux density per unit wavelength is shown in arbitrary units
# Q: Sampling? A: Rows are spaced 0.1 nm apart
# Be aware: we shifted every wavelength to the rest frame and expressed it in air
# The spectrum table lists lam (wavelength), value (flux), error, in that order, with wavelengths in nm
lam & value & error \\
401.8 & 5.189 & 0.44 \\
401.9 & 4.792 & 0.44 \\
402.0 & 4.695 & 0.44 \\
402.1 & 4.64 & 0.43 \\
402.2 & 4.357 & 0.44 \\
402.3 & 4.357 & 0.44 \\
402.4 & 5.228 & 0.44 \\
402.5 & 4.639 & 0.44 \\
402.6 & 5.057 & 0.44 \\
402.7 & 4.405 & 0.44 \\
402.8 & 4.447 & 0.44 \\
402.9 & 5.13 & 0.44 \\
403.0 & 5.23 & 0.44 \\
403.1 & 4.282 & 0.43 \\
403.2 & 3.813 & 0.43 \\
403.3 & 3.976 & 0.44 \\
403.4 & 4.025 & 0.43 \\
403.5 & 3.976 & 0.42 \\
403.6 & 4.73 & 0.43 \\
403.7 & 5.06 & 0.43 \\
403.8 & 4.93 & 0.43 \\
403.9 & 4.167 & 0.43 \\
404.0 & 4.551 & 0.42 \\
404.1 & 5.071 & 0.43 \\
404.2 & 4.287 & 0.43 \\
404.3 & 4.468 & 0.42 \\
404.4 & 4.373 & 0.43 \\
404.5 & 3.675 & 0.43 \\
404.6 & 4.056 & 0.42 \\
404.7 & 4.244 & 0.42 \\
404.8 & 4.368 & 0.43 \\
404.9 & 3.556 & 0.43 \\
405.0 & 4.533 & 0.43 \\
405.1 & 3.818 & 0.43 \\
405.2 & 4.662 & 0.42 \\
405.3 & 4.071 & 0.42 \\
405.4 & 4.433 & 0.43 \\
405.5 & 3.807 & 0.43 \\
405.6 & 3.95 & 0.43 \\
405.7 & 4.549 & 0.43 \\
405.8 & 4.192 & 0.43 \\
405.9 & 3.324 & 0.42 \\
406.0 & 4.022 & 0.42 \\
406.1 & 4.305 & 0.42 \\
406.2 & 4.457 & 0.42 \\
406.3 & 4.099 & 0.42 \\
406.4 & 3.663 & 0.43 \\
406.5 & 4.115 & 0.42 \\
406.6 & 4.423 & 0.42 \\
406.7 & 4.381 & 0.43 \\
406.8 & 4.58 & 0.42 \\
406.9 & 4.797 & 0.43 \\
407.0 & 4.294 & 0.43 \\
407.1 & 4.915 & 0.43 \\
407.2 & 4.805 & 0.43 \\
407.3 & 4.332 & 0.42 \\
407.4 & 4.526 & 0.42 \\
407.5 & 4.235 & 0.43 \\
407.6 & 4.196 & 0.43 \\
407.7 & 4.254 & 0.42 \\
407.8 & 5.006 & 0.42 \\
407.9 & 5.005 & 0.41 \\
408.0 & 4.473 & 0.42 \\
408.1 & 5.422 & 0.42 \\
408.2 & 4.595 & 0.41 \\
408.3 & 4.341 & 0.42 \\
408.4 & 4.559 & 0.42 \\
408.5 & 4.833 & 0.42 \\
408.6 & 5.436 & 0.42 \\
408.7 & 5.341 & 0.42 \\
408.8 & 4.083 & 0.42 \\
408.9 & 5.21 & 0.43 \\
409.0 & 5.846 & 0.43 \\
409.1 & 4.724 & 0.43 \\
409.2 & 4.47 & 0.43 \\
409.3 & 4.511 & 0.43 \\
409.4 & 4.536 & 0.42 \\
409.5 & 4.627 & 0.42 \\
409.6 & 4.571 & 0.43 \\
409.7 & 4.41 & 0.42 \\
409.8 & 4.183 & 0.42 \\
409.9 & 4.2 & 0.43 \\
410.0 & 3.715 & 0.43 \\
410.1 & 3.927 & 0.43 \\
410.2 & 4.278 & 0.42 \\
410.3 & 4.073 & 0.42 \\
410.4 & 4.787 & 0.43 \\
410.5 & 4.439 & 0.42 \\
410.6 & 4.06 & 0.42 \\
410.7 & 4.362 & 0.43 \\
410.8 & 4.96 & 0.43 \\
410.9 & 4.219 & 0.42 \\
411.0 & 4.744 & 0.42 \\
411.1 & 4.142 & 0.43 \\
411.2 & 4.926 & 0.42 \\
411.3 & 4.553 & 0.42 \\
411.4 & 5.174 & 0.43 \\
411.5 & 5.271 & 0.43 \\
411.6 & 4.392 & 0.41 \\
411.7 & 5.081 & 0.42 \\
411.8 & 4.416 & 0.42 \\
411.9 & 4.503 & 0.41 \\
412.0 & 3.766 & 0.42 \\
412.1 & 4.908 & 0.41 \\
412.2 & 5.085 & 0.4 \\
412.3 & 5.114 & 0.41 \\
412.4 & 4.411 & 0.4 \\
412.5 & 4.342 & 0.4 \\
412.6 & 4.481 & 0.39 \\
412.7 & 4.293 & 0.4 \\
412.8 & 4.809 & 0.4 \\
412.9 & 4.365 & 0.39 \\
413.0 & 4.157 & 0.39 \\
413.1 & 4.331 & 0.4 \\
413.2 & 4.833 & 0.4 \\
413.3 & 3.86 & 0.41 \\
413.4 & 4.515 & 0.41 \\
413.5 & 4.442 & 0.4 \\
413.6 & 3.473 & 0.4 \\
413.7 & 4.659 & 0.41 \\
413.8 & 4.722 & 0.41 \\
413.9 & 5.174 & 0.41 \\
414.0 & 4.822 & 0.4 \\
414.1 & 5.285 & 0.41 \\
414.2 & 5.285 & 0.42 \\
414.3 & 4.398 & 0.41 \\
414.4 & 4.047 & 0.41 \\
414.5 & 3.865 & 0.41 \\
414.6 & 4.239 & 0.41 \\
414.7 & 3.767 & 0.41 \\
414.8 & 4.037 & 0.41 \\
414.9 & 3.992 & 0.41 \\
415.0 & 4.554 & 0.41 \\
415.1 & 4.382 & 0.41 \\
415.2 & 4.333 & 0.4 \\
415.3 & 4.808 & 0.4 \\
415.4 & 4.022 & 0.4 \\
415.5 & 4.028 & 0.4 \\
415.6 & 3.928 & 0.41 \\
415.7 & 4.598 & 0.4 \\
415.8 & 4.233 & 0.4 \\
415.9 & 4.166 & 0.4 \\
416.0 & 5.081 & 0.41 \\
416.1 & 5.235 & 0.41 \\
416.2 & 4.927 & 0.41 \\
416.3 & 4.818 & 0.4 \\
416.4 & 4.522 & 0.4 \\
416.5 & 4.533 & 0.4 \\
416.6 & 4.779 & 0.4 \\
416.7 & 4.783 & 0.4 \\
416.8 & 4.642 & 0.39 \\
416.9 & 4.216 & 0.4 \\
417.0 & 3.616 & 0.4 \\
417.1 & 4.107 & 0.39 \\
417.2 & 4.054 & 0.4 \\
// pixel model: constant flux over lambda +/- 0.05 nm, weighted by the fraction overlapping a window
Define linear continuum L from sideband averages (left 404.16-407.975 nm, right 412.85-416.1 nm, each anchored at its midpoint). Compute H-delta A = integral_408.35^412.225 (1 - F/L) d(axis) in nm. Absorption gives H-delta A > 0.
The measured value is -0.225 nm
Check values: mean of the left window 4.28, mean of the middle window 4.59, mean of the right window 4.4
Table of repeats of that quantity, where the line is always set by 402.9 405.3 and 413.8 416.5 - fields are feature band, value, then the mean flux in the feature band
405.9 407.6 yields 0.02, 4.34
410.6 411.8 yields -0.06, 4.67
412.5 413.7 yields 0.03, 4.34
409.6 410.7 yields 0.05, 4.23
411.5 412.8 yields -0.04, 4.6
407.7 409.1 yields -0.16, 4.9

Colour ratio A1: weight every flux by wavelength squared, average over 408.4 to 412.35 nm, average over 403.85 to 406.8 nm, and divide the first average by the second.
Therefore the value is 1.13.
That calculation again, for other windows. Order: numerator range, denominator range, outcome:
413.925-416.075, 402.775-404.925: 1.06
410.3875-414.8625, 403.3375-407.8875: 1.08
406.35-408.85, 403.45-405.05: 1.06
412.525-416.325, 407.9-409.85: 0.96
